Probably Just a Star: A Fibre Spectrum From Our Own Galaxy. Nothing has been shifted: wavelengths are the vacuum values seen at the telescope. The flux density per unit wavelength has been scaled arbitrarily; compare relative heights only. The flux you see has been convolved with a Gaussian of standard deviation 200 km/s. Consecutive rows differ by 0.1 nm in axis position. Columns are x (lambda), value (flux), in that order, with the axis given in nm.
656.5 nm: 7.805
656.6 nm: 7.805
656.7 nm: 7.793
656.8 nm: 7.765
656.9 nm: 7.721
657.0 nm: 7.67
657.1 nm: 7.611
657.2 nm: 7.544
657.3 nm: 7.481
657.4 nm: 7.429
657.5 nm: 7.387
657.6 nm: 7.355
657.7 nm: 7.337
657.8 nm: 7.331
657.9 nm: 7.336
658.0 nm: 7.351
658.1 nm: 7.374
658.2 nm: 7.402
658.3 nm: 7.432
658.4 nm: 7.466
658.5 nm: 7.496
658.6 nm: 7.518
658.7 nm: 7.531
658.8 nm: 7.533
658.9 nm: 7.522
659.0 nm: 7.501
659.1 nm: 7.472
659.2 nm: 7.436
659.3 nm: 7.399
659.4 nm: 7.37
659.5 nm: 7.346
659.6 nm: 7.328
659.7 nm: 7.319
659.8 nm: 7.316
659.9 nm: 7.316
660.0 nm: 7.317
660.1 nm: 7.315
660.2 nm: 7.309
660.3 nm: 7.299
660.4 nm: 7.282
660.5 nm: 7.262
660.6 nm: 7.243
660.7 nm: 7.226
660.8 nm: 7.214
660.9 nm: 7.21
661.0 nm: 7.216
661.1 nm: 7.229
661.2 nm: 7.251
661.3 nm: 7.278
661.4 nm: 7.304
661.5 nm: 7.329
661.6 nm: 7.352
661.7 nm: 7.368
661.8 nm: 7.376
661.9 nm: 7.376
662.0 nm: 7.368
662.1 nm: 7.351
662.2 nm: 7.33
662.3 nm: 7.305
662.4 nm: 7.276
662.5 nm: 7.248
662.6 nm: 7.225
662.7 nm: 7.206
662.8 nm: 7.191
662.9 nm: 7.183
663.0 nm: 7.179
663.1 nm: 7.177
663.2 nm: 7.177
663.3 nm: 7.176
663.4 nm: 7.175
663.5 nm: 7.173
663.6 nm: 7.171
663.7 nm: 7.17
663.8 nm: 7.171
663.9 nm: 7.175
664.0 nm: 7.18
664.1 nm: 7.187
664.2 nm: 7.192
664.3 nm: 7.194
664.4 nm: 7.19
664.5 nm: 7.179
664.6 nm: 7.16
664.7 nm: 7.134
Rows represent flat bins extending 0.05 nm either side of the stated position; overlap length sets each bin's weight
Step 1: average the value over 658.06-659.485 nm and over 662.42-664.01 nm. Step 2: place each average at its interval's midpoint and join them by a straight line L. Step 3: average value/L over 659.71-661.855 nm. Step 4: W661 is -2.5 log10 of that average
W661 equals 0.01 mag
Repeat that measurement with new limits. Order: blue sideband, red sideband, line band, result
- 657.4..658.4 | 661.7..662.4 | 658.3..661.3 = 0.00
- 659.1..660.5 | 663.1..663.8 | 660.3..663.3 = 0.00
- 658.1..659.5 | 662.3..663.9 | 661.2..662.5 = -0.01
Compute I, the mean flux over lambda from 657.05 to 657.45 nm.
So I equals 7.52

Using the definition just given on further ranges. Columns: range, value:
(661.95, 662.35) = 7.34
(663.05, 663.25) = 7.18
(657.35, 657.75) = 7.38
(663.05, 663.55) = 7.18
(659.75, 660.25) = 7.31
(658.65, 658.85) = 7.53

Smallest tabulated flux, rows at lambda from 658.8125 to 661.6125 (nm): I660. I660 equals 7.21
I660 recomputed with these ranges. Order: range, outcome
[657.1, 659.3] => 7.331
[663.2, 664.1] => 7.17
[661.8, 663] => 7.179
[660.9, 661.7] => 7.216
